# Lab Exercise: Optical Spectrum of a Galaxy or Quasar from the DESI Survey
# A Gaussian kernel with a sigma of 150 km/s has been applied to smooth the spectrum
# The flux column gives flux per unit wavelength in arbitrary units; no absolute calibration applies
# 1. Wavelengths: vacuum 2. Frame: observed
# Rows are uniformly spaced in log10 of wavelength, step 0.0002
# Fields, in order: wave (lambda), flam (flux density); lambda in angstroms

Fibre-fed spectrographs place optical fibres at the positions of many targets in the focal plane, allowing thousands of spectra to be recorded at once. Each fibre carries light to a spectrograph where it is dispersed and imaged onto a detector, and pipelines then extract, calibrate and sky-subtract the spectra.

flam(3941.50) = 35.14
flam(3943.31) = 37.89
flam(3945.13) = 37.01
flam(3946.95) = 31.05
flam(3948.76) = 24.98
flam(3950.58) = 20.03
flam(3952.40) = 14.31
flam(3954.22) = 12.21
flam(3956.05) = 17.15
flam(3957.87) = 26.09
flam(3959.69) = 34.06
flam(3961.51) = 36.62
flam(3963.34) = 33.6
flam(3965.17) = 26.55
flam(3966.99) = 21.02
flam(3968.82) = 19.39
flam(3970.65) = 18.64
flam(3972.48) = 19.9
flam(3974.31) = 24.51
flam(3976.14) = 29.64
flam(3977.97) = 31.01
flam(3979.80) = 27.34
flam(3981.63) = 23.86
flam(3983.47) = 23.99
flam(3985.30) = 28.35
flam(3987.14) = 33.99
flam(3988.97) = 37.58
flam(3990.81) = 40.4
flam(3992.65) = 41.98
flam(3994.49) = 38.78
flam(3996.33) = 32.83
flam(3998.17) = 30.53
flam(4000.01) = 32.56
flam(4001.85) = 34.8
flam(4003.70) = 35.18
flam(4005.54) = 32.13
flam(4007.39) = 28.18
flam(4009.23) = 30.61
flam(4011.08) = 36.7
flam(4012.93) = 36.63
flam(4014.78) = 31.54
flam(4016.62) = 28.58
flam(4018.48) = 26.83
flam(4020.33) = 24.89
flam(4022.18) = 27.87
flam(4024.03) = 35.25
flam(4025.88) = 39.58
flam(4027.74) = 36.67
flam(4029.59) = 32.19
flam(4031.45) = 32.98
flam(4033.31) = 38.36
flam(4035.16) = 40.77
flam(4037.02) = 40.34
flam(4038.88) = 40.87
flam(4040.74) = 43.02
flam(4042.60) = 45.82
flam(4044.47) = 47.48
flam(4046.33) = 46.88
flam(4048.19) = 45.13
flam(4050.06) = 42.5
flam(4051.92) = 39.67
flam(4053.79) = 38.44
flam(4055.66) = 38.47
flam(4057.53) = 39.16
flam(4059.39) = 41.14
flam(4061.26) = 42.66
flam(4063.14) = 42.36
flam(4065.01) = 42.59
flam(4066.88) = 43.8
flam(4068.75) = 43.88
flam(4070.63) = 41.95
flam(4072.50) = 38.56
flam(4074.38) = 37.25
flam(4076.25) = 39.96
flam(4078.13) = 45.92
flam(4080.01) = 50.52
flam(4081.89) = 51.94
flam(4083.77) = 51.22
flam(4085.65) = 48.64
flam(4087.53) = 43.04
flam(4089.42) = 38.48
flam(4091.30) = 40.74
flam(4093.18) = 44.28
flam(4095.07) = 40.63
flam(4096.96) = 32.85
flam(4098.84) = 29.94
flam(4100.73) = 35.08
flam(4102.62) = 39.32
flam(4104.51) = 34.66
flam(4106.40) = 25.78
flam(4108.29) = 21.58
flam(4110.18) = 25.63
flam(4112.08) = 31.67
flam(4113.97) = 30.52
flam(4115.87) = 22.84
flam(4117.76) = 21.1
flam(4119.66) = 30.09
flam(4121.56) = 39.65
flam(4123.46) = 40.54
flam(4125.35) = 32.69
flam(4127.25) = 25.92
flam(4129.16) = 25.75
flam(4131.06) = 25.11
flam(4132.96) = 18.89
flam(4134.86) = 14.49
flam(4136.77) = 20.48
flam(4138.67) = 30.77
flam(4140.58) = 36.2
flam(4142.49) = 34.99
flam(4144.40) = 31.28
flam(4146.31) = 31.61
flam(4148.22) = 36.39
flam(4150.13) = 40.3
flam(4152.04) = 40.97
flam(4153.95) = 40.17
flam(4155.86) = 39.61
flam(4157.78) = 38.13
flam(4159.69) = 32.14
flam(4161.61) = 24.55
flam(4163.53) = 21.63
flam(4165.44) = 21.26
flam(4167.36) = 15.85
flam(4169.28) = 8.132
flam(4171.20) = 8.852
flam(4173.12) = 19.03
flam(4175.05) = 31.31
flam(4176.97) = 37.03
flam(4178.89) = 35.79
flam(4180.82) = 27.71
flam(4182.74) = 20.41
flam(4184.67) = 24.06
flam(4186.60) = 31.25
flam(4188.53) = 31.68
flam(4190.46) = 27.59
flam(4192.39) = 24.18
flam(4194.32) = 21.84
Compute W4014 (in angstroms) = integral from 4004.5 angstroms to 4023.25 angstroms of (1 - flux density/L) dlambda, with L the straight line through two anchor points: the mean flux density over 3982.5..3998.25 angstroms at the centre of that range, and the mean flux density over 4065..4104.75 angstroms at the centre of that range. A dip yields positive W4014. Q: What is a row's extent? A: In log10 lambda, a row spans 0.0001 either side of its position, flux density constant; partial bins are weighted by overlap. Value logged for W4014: 3.0 angstroms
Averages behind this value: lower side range 34.4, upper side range 41.7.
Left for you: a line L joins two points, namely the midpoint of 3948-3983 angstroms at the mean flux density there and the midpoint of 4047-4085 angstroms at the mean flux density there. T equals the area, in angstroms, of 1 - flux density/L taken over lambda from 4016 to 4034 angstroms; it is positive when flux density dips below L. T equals 1.6 angstroms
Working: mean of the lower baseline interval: 24.3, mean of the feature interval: 32.3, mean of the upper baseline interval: 42.9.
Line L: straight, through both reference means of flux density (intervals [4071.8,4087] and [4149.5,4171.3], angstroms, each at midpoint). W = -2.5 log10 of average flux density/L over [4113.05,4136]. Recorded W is 0.30 mag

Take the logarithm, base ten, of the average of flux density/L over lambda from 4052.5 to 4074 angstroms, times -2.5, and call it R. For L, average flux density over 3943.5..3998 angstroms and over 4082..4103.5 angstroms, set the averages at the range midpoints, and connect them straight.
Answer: -0.09 mag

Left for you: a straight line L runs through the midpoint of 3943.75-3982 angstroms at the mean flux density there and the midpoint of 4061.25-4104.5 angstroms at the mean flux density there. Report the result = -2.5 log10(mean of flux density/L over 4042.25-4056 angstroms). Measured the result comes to -0.16 mag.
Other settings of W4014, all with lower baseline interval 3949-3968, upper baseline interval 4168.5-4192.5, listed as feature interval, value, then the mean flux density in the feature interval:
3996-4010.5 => -4.6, 32.2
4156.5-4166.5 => -1.0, 27.8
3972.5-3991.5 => -4.0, 29.5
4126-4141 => 0.4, 24.4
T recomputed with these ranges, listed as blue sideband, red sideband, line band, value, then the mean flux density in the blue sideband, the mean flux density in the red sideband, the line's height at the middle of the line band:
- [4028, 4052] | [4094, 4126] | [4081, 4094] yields -4.1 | 41.2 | 31.5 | 34.6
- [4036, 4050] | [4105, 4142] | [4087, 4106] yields -2.5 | 44.1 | 27.5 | 33.1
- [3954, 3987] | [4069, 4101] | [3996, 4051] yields -4.3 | 25.7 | 42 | 33.2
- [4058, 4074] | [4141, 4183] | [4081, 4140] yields 5.9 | 41.9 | 29.2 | 36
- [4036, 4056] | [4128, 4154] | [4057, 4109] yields -3.4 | 42.7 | 30.2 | 37.8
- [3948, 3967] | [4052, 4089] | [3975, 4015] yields -2.7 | 24.4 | 43.1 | 30.6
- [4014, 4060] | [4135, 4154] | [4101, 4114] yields 1.8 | 37.8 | 33.2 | 34.8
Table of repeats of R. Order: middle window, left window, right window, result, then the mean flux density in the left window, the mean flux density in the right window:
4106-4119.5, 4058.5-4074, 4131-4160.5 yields 0.37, 41.9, 32.2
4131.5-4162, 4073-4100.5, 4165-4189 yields -0.08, 42.3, 23.9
